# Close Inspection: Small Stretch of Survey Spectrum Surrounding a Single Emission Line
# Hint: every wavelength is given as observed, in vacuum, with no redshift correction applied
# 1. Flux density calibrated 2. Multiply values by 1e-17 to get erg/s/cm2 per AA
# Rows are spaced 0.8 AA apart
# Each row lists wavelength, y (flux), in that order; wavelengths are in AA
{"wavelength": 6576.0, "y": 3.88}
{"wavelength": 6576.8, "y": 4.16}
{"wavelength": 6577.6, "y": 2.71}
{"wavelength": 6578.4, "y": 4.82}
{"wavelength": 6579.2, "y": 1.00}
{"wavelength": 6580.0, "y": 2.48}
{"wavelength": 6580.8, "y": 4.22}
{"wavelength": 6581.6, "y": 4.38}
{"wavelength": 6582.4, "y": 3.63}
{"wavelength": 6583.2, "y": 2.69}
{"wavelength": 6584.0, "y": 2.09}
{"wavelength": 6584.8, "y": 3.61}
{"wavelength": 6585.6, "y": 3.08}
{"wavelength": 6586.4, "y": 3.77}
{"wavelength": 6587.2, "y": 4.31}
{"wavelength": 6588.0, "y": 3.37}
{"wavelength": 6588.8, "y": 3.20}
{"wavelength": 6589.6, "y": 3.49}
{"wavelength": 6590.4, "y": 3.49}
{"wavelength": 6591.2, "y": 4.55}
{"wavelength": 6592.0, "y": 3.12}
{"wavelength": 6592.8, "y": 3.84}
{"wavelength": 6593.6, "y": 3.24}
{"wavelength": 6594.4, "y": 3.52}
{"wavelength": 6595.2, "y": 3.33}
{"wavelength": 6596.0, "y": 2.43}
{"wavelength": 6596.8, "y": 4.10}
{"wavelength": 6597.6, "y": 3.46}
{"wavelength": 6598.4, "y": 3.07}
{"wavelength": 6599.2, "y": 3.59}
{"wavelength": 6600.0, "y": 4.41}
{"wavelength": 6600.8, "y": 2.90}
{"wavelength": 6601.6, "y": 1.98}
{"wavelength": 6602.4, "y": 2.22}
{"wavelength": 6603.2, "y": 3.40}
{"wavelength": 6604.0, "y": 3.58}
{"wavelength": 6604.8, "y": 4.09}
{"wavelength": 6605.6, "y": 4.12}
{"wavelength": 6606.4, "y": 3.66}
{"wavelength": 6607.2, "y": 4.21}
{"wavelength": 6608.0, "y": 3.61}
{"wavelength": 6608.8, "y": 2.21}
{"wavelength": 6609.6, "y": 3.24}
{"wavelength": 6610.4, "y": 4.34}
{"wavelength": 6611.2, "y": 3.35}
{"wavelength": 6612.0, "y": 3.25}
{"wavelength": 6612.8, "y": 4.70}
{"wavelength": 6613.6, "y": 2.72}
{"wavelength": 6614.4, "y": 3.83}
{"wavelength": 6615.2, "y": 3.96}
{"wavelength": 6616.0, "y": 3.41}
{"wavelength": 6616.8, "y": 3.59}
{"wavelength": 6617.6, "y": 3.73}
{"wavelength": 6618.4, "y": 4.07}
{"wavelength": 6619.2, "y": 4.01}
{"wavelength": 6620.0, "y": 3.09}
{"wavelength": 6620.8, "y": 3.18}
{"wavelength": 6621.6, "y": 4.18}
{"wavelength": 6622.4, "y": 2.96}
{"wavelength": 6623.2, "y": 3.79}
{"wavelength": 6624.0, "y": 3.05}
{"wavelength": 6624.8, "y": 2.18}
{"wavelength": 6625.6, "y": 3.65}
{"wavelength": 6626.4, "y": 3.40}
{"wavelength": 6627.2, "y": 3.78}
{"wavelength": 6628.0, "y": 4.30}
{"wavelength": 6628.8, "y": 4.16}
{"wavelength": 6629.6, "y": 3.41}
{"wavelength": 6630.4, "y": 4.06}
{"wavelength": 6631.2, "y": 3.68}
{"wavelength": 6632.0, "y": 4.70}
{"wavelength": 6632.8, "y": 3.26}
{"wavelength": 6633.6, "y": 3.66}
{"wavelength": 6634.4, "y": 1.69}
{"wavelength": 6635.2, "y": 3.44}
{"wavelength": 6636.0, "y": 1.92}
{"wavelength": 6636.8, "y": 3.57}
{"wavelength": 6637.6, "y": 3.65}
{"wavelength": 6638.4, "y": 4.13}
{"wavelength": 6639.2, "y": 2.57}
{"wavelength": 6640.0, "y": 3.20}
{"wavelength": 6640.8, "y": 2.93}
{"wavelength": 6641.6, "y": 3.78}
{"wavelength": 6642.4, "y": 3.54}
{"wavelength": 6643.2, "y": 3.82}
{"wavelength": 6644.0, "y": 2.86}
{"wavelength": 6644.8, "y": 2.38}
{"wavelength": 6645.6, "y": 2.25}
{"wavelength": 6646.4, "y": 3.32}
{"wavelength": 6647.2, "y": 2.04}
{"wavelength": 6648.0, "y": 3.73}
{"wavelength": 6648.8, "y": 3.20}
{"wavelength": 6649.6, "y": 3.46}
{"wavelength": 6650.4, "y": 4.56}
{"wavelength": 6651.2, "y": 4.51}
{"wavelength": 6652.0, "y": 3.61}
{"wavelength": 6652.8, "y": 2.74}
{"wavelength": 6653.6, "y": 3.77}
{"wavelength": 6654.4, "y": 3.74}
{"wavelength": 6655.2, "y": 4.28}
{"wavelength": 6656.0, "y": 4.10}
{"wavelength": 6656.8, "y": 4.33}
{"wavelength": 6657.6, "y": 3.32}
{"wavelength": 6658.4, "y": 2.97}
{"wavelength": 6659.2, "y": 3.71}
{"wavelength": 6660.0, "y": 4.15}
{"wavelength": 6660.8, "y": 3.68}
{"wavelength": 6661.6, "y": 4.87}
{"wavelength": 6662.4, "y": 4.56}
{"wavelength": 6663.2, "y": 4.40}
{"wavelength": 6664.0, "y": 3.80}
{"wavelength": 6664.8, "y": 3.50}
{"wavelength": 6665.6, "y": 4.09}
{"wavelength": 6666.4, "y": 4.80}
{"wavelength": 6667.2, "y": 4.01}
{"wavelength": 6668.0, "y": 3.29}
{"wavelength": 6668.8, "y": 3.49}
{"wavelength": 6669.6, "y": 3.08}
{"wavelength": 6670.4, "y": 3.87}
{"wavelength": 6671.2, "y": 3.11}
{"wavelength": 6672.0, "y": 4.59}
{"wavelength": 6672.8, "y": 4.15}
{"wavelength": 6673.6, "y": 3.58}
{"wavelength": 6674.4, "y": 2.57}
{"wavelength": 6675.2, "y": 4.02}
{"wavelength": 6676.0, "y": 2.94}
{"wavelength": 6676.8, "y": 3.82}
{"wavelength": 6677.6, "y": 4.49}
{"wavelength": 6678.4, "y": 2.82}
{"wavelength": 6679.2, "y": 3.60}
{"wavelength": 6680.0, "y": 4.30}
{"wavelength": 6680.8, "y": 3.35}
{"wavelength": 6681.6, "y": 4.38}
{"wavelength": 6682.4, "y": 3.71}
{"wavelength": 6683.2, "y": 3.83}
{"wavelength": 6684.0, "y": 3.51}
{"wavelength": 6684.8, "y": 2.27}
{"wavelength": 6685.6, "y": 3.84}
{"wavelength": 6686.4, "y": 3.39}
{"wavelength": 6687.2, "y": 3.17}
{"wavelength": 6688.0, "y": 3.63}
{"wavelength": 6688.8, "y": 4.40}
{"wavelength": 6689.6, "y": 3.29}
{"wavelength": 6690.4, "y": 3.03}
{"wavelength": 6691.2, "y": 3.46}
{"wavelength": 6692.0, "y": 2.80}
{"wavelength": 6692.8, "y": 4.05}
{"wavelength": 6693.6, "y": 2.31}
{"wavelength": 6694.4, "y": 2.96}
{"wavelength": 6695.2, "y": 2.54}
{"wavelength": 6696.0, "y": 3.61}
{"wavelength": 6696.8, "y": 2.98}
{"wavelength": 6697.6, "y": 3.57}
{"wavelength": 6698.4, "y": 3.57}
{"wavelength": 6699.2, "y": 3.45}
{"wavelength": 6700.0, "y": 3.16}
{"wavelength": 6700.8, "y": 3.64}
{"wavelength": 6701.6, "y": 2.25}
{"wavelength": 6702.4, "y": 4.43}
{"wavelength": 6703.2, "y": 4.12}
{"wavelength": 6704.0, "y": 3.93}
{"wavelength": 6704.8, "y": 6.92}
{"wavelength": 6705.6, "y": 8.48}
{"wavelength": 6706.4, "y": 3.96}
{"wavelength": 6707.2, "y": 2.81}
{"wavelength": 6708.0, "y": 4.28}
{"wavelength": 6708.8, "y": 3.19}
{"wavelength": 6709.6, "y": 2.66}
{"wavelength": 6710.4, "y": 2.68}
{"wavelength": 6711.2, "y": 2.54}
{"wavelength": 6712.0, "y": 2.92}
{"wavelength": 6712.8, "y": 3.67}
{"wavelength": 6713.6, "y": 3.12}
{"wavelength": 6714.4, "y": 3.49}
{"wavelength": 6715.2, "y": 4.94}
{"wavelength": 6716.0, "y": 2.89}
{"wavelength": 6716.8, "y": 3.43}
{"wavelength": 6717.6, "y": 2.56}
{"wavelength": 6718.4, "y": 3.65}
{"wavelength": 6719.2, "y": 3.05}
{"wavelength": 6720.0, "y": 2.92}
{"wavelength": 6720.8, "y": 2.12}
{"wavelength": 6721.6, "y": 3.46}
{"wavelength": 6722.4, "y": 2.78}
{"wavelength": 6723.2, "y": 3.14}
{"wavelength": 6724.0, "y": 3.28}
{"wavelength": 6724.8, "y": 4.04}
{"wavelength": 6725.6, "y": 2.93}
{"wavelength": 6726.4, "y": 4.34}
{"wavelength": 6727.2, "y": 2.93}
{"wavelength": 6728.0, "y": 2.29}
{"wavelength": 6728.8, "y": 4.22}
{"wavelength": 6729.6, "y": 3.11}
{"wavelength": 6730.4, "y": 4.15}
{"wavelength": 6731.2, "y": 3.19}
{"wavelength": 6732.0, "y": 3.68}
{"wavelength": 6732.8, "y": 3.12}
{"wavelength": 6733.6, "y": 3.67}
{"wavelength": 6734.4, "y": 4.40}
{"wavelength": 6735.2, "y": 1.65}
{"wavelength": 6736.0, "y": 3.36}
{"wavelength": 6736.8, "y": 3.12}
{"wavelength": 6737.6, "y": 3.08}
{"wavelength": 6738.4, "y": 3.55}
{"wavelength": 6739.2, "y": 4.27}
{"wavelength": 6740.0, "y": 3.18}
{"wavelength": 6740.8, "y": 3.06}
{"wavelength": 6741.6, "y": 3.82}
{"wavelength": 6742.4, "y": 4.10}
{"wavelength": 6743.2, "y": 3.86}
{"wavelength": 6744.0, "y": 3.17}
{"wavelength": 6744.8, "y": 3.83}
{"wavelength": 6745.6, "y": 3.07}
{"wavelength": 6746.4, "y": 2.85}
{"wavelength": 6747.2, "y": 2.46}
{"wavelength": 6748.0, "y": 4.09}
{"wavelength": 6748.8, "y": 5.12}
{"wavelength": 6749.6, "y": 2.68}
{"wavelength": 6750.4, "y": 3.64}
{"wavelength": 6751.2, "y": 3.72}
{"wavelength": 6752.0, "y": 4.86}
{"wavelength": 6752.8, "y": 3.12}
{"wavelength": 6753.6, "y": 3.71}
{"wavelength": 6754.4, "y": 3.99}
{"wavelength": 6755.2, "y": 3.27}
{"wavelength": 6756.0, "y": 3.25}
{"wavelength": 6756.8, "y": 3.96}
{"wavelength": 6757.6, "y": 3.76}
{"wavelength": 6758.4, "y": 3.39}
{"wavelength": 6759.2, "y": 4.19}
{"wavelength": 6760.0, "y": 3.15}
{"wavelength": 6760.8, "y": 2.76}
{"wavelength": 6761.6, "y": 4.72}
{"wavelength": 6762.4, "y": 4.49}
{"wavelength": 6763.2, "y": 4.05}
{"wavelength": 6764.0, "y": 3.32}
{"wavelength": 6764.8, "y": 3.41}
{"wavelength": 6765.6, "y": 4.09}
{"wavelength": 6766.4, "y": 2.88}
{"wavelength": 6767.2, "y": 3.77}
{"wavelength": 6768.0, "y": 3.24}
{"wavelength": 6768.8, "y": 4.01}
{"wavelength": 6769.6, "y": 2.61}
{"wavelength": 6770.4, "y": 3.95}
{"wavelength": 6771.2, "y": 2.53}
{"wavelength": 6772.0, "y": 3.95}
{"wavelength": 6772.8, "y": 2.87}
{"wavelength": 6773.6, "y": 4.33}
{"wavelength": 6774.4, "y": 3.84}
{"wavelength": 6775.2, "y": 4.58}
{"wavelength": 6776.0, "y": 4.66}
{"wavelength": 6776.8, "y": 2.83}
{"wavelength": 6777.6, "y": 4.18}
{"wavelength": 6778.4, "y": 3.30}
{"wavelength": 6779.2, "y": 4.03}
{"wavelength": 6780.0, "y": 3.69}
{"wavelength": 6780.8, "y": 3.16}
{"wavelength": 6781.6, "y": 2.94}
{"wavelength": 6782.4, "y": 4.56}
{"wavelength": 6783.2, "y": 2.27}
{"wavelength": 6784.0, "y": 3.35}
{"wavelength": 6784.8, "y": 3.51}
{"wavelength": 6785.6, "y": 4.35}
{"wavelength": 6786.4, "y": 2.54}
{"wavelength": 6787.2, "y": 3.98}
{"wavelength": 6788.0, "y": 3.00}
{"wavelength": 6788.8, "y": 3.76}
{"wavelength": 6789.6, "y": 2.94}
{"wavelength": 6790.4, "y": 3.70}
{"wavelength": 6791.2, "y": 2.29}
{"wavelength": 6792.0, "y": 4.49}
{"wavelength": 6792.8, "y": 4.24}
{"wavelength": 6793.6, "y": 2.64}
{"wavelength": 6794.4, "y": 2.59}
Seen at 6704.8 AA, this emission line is H-alpha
